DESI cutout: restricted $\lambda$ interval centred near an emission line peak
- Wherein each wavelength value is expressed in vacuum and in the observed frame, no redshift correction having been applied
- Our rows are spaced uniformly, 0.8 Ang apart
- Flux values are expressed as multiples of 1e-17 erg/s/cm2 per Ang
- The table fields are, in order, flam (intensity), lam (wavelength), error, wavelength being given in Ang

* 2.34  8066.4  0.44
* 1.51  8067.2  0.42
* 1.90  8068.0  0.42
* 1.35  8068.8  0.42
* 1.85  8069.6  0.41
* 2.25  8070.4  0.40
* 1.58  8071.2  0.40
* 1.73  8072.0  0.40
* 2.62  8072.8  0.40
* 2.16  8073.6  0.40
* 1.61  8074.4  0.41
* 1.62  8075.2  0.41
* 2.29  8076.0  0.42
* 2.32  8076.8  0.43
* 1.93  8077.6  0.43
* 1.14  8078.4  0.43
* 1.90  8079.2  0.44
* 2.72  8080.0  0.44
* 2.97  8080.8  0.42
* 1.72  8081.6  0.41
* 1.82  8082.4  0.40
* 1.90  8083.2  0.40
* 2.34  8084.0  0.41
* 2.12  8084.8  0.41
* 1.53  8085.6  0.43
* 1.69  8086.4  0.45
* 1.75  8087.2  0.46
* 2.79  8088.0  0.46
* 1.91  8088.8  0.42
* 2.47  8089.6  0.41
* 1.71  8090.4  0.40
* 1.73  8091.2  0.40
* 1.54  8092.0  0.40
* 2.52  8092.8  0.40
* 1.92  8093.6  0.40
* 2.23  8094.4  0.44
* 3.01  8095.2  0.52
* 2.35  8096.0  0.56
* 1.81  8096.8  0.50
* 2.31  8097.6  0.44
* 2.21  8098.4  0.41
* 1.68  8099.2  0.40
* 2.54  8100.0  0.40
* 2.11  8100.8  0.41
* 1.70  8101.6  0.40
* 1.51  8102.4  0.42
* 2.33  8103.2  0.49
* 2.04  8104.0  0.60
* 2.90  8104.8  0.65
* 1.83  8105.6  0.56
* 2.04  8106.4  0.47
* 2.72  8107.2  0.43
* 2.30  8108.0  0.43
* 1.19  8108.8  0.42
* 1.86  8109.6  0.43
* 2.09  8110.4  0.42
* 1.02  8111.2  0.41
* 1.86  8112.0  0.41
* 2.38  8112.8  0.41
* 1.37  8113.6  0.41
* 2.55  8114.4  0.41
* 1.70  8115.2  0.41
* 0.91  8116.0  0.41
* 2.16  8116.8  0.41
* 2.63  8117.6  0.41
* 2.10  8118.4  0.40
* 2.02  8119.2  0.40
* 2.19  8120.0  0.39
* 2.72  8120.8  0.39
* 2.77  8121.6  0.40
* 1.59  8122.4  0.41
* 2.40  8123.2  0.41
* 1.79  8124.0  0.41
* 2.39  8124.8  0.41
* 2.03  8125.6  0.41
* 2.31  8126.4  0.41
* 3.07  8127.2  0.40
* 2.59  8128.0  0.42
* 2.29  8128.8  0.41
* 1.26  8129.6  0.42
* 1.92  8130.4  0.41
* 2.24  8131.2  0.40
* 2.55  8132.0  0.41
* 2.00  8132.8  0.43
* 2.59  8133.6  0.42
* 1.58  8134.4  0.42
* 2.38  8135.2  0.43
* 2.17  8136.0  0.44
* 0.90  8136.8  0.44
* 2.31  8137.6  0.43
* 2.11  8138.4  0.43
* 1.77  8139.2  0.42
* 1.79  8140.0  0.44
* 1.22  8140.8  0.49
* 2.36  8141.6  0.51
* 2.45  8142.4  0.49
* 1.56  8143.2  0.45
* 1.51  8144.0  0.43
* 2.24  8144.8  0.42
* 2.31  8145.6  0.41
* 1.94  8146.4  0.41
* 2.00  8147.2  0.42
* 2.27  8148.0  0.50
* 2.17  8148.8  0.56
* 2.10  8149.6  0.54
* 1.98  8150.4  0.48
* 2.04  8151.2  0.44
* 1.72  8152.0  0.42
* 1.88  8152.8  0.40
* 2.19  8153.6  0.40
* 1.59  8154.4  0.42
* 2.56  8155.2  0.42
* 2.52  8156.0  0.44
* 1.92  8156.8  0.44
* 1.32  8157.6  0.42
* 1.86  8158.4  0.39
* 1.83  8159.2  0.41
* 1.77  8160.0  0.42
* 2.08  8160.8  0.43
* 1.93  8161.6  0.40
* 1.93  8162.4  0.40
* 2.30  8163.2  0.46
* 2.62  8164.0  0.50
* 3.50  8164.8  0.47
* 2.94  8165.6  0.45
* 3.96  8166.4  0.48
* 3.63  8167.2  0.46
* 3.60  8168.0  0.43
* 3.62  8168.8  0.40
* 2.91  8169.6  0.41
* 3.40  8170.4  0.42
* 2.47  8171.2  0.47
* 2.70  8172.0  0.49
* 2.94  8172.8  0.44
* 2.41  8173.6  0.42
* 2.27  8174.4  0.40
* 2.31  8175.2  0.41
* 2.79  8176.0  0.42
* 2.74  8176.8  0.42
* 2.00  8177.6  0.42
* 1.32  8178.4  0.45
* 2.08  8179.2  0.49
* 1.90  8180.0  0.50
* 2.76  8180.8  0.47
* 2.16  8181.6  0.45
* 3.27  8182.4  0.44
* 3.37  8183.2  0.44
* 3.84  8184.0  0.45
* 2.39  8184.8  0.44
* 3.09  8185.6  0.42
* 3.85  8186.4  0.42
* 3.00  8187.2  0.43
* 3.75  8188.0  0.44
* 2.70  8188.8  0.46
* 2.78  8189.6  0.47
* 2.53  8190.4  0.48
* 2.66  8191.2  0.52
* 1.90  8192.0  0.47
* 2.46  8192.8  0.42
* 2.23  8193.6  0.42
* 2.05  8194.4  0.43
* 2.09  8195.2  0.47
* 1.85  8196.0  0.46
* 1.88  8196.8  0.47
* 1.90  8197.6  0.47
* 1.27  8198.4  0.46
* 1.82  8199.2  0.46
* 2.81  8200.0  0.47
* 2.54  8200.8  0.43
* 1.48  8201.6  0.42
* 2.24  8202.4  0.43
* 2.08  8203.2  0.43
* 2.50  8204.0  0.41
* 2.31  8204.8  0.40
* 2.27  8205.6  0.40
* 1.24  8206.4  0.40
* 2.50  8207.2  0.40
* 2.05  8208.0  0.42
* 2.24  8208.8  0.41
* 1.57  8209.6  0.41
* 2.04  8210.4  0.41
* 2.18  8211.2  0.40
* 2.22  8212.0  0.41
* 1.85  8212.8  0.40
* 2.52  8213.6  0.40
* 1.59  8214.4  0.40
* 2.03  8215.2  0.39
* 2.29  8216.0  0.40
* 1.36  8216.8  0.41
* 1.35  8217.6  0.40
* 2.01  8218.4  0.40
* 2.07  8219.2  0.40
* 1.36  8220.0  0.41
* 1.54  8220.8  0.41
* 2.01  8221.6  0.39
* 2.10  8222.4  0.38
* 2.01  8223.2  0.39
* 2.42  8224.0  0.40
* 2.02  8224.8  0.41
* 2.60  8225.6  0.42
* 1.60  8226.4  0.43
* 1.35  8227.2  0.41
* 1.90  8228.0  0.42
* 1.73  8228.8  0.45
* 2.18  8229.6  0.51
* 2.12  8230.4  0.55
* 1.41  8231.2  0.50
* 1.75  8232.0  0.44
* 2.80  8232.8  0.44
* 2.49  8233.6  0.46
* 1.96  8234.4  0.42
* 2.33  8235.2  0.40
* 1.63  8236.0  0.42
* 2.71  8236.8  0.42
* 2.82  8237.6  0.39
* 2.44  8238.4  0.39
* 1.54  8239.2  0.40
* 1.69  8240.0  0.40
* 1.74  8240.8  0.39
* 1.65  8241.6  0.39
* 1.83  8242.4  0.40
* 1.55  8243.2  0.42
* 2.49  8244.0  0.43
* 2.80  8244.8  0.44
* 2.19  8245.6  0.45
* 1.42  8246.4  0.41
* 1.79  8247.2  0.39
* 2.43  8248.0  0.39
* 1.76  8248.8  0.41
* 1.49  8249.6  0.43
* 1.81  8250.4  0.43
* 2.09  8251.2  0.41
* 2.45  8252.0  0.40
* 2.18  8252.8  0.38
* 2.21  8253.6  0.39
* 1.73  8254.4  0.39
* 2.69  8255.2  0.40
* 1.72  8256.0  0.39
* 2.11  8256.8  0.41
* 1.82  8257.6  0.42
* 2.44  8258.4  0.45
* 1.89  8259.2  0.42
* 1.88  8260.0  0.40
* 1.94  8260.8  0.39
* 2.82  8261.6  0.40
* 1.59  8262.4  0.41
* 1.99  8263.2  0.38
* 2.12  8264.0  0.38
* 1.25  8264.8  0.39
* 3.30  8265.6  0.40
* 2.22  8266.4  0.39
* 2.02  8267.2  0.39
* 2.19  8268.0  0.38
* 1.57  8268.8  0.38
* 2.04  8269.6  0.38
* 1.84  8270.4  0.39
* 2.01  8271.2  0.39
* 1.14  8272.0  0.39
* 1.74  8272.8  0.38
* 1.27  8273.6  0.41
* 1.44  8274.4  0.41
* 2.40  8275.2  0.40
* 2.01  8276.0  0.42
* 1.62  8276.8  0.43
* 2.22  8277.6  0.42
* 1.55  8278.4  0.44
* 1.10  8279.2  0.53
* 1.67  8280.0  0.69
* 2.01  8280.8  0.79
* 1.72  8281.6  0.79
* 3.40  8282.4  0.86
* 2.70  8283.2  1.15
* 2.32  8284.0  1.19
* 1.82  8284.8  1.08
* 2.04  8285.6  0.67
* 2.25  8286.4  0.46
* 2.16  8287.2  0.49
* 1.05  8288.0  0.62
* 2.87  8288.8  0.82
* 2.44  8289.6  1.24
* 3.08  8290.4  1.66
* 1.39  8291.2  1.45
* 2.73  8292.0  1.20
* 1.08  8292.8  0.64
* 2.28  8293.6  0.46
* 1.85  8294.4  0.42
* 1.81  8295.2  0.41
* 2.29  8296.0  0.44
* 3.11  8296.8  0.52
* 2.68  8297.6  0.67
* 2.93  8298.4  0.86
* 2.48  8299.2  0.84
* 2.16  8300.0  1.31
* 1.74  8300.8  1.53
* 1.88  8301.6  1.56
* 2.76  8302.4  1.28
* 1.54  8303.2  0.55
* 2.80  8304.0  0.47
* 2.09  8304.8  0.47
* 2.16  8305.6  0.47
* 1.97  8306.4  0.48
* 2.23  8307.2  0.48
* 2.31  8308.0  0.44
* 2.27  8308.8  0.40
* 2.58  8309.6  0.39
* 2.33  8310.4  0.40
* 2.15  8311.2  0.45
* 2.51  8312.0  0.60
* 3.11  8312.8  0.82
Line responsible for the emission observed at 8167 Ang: [S II] 6716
